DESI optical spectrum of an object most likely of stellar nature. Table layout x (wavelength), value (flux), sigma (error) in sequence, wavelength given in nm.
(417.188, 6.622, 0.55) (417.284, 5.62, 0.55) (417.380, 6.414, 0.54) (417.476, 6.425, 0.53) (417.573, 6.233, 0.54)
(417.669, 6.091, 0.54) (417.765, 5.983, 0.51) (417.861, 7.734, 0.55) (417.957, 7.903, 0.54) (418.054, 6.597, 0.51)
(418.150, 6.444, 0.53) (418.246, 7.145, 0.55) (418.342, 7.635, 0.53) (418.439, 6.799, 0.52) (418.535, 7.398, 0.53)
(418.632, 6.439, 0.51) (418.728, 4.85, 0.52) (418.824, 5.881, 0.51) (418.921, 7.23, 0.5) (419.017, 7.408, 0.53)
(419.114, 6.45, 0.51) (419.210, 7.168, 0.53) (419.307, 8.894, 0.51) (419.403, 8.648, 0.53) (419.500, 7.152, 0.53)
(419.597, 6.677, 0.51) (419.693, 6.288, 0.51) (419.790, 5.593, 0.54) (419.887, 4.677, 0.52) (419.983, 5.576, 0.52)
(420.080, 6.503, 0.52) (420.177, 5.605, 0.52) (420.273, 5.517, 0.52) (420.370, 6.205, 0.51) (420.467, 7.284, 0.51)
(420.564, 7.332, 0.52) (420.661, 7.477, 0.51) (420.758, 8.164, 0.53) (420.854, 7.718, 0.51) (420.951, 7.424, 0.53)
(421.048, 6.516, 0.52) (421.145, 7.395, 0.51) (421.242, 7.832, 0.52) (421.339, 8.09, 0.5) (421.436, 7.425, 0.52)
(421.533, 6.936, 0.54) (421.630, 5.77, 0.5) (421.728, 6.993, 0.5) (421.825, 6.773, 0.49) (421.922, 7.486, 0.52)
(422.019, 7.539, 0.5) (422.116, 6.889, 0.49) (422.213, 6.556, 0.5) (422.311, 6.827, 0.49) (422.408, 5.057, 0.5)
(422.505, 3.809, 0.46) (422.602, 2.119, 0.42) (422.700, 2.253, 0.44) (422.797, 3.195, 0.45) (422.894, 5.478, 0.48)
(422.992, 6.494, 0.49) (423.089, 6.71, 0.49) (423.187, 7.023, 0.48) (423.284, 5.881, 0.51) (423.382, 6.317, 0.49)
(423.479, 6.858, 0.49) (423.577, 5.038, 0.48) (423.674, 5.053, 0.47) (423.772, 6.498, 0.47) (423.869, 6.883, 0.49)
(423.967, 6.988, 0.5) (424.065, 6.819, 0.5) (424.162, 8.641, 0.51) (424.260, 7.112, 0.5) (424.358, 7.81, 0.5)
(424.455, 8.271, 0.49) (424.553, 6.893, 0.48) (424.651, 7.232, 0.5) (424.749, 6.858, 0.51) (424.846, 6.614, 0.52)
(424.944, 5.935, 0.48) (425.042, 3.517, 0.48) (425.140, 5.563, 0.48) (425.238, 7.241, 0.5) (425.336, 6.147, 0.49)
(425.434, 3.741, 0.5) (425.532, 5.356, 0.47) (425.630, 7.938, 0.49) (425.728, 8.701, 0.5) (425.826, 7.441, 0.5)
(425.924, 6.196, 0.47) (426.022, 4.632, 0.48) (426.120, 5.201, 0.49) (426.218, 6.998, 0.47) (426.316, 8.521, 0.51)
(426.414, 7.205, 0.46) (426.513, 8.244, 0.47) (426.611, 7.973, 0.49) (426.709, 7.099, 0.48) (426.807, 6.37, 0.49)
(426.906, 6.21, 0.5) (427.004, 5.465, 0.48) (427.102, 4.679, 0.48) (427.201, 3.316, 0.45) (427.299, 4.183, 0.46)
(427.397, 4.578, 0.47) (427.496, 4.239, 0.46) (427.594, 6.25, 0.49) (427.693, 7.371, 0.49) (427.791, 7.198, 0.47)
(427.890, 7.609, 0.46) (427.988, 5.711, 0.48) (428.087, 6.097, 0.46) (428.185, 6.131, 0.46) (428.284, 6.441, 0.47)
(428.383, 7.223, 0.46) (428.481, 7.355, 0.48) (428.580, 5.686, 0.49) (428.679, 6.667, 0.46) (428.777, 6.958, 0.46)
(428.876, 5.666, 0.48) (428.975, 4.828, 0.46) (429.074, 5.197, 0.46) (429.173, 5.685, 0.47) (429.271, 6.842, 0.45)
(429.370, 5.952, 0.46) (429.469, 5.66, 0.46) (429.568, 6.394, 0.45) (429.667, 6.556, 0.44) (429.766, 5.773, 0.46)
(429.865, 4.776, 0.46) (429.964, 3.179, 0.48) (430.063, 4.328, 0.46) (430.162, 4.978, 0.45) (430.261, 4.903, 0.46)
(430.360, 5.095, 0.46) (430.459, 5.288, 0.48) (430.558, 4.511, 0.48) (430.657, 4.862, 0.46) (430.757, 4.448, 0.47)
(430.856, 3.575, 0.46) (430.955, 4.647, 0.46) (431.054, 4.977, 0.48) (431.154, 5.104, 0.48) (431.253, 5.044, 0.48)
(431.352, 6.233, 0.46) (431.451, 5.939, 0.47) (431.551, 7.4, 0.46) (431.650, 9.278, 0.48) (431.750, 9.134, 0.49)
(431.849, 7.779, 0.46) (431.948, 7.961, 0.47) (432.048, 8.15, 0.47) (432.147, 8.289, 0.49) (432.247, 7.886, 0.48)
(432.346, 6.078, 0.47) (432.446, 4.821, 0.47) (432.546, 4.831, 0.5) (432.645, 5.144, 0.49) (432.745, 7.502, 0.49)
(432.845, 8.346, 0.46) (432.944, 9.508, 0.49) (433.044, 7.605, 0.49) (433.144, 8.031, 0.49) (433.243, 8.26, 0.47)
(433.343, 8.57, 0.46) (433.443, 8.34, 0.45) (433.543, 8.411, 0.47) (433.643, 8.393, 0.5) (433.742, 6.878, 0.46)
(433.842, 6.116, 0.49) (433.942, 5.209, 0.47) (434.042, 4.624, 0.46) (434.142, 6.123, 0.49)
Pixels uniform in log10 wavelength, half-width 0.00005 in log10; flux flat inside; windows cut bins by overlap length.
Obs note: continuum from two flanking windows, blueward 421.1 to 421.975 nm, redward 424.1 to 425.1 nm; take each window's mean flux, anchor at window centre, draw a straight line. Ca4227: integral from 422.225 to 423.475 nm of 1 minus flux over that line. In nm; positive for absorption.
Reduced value 0.33 nm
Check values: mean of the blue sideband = 7.19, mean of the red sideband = 6.88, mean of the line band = 5.2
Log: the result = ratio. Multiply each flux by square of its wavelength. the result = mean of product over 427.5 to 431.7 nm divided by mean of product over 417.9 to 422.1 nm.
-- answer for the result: 0.88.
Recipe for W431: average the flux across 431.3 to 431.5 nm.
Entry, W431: 6.09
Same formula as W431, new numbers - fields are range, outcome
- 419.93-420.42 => 5.88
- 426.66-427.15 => 5.97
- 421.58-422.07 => 6.91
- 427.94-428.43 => 6.31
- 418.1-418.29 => 6.8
